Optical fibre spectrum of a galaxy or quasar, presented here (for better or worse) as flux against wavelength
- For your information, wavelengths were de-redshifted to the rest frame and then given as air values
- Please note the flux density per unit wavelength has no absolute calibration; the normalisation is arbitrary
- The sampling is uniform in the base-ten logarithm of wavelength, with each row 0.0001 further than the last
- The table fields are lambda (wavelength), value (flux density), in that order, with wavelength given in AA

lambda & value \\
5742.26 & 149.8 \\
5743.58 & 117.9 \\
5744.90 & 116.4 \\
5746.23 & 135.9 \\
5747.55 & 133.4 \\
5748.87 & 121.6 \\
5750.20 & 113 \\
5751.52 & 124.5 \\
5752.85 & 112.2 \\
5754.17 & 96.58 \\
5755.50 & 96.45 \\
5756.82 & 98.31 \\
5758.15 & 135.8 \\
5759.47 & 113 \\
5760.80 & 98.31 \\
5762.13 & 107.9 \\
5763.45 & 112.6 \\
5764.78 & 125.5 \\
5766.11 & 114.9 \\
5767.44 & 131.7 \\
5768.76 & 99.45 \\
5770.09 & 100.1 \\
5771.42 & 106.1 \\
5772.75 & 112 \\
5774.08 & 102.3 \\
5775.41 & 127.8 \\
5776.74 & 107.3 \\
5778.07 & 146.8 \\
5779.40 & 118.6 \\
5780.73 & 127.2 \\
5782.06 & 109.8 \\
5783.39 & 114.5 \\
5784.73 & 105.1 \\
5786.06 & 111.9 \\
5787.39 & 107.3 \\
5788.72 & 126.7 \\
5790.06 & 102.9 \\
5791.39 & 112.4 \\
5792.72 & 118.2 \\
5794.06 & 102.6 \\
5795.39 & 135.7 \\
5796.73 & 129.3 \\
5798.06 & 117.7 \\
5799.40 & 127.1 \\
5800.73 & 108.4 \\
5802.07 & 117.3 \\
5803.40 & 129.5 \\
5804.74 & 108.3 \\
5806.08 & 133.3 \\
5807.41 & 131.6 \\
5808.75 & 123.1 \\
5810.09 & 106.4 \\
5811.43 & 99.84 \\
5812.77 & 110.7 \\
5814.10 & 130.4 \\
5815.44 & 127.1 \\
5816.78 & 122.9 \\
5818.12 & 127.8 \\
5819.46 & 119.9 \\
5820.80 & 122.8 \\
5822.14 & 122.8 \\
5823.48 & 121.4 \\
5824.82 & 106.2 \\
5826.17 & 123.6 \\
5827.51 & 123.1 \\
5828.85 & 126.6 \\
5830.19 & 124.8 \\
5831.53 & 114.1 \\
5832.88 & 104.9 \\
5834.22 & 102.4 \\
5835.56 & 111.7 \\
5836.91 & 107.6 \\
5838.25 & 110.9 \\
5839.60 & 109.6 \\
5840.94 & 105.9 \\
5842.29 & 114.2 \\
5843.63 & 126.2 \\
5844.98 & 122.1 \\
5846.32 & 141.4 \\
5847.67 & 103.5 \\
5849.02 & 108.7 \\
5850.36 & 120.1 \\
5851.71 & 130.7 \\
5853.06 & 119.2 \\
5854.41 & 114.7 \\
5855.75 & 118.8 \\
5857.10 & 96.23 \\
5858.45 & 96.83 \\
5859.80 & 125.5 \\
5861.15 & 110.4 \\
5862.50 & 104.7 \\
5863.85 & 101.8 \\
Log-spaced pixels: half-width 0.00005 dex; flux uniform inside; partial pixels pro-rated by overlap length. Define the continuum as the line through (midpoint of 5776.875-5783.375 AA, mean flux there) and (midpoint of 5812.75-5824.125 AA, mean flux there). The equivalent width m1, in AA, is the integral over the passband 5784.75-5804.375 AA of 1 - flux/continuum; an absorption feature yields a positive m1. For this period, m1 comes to 1.0 AA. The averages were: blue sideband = 123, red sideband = 124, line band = 117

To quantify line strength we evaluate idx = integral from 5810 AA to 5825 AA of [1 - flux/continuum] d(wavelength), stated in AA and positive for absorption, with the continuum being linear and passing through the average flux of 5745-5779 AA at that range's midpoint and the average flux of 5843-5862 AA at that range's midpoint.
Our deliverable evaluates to -0.4 AA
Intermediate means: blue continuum 115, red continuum 117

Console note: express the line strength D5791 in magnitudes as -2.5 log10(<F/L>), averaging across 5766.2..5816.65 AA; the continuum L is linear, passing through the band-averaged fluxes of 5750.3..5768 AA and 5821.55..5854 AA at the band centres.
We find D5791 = -0.02 mag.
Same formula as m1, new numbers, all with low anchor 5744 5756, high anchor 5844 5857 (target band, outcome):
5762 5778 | 0.49 AA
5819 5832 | -0.24 AA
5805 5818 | -0.25 AA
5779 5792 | 0.45 AA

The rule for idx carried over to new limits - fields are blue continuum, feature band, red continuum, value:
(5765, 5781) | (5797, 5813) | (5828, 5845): -0.46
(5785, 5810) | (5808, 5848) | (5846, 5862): -0.26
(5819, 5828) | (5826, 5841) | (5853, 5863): 0.44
